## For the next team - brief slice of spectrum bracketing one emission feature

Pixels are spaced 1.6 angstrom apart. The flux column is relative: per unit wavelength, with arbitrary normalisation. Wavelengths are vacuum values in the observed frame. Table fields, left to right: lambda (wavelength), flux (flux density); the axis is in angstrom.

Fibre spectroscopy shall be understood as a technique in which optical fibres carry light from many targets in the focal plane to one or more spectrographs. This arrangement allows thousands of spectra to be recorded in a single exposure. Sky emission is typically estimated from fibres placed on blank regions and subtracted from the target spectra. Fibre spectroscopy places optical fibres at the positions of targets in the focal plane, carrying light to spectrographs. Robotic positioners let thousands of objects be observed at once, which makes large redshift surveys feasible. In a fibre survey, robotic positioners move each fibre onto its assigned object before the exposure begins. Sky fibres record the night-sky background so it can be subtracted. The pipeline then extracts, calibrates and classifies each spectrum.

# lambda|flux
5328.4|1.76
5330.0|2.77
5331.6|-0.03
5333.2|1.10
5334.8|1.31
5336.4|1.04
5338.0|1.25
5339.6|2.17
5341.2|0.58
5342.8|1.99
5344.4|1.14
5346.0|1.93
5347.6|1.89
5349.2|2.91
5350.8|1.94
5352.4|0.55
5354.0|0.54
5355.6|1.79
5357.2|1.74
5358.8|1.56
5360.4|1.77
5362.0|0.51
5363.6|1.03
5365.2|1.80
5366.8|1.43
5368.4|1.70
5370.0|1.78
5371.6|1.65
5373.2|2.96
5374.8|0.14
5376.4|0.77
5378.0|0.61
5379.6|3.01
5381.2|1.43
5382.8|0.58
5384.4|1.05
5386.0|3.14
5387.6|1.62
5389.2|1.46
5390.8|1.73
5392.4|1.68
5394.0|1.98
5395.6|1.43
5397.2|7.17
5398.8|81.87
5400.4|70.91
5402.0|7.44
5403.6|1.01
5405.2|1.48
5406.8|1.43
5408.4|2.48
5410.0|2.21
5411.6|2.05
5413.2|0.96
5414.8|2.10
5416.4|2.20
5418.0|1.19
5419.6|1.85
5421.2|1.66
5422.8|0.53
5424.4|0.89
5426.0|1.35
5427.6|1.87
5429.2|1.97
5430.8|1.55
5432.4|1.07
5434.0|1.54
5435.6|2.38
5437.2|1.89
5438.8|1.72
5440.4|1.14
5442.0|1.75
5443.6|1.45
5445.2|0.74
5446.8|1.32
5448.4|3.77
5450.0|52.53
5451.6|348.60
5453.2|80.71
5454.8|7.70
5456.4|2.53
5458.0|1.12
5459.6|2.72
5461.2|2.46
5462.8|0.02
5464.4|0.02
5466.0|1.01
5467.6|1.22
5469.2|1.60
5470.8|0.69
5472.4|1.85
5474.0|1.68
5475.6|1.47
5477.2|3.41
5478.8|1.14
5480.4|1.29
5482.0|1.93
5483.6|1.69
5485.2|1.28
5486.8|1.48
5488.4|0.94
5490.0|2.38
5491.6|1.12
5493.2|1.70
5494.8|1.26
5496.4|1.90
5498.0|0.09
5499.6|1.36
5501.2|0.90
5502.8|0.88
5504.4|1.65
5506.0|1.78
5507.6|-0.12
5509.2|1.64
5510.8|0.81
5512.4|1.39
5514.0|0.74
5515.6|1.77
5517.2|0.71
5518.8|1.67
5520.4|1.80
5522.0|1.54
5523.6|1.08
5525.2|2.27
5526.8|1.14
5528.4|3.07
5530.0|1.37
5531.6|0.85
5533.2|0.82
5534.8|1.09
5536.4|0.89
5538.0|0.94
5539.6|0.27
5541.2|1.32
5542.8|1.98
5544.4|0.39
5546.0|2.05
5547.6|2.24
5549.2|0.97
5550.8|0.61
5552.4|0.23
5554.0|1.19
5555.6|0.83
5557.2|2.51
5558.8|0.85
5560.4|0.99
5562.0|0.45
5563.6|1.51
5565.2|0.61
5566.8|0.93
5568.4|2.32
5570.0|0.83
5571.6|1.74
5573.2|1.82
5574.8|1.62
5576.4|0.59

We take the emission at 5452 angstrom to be [O III]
